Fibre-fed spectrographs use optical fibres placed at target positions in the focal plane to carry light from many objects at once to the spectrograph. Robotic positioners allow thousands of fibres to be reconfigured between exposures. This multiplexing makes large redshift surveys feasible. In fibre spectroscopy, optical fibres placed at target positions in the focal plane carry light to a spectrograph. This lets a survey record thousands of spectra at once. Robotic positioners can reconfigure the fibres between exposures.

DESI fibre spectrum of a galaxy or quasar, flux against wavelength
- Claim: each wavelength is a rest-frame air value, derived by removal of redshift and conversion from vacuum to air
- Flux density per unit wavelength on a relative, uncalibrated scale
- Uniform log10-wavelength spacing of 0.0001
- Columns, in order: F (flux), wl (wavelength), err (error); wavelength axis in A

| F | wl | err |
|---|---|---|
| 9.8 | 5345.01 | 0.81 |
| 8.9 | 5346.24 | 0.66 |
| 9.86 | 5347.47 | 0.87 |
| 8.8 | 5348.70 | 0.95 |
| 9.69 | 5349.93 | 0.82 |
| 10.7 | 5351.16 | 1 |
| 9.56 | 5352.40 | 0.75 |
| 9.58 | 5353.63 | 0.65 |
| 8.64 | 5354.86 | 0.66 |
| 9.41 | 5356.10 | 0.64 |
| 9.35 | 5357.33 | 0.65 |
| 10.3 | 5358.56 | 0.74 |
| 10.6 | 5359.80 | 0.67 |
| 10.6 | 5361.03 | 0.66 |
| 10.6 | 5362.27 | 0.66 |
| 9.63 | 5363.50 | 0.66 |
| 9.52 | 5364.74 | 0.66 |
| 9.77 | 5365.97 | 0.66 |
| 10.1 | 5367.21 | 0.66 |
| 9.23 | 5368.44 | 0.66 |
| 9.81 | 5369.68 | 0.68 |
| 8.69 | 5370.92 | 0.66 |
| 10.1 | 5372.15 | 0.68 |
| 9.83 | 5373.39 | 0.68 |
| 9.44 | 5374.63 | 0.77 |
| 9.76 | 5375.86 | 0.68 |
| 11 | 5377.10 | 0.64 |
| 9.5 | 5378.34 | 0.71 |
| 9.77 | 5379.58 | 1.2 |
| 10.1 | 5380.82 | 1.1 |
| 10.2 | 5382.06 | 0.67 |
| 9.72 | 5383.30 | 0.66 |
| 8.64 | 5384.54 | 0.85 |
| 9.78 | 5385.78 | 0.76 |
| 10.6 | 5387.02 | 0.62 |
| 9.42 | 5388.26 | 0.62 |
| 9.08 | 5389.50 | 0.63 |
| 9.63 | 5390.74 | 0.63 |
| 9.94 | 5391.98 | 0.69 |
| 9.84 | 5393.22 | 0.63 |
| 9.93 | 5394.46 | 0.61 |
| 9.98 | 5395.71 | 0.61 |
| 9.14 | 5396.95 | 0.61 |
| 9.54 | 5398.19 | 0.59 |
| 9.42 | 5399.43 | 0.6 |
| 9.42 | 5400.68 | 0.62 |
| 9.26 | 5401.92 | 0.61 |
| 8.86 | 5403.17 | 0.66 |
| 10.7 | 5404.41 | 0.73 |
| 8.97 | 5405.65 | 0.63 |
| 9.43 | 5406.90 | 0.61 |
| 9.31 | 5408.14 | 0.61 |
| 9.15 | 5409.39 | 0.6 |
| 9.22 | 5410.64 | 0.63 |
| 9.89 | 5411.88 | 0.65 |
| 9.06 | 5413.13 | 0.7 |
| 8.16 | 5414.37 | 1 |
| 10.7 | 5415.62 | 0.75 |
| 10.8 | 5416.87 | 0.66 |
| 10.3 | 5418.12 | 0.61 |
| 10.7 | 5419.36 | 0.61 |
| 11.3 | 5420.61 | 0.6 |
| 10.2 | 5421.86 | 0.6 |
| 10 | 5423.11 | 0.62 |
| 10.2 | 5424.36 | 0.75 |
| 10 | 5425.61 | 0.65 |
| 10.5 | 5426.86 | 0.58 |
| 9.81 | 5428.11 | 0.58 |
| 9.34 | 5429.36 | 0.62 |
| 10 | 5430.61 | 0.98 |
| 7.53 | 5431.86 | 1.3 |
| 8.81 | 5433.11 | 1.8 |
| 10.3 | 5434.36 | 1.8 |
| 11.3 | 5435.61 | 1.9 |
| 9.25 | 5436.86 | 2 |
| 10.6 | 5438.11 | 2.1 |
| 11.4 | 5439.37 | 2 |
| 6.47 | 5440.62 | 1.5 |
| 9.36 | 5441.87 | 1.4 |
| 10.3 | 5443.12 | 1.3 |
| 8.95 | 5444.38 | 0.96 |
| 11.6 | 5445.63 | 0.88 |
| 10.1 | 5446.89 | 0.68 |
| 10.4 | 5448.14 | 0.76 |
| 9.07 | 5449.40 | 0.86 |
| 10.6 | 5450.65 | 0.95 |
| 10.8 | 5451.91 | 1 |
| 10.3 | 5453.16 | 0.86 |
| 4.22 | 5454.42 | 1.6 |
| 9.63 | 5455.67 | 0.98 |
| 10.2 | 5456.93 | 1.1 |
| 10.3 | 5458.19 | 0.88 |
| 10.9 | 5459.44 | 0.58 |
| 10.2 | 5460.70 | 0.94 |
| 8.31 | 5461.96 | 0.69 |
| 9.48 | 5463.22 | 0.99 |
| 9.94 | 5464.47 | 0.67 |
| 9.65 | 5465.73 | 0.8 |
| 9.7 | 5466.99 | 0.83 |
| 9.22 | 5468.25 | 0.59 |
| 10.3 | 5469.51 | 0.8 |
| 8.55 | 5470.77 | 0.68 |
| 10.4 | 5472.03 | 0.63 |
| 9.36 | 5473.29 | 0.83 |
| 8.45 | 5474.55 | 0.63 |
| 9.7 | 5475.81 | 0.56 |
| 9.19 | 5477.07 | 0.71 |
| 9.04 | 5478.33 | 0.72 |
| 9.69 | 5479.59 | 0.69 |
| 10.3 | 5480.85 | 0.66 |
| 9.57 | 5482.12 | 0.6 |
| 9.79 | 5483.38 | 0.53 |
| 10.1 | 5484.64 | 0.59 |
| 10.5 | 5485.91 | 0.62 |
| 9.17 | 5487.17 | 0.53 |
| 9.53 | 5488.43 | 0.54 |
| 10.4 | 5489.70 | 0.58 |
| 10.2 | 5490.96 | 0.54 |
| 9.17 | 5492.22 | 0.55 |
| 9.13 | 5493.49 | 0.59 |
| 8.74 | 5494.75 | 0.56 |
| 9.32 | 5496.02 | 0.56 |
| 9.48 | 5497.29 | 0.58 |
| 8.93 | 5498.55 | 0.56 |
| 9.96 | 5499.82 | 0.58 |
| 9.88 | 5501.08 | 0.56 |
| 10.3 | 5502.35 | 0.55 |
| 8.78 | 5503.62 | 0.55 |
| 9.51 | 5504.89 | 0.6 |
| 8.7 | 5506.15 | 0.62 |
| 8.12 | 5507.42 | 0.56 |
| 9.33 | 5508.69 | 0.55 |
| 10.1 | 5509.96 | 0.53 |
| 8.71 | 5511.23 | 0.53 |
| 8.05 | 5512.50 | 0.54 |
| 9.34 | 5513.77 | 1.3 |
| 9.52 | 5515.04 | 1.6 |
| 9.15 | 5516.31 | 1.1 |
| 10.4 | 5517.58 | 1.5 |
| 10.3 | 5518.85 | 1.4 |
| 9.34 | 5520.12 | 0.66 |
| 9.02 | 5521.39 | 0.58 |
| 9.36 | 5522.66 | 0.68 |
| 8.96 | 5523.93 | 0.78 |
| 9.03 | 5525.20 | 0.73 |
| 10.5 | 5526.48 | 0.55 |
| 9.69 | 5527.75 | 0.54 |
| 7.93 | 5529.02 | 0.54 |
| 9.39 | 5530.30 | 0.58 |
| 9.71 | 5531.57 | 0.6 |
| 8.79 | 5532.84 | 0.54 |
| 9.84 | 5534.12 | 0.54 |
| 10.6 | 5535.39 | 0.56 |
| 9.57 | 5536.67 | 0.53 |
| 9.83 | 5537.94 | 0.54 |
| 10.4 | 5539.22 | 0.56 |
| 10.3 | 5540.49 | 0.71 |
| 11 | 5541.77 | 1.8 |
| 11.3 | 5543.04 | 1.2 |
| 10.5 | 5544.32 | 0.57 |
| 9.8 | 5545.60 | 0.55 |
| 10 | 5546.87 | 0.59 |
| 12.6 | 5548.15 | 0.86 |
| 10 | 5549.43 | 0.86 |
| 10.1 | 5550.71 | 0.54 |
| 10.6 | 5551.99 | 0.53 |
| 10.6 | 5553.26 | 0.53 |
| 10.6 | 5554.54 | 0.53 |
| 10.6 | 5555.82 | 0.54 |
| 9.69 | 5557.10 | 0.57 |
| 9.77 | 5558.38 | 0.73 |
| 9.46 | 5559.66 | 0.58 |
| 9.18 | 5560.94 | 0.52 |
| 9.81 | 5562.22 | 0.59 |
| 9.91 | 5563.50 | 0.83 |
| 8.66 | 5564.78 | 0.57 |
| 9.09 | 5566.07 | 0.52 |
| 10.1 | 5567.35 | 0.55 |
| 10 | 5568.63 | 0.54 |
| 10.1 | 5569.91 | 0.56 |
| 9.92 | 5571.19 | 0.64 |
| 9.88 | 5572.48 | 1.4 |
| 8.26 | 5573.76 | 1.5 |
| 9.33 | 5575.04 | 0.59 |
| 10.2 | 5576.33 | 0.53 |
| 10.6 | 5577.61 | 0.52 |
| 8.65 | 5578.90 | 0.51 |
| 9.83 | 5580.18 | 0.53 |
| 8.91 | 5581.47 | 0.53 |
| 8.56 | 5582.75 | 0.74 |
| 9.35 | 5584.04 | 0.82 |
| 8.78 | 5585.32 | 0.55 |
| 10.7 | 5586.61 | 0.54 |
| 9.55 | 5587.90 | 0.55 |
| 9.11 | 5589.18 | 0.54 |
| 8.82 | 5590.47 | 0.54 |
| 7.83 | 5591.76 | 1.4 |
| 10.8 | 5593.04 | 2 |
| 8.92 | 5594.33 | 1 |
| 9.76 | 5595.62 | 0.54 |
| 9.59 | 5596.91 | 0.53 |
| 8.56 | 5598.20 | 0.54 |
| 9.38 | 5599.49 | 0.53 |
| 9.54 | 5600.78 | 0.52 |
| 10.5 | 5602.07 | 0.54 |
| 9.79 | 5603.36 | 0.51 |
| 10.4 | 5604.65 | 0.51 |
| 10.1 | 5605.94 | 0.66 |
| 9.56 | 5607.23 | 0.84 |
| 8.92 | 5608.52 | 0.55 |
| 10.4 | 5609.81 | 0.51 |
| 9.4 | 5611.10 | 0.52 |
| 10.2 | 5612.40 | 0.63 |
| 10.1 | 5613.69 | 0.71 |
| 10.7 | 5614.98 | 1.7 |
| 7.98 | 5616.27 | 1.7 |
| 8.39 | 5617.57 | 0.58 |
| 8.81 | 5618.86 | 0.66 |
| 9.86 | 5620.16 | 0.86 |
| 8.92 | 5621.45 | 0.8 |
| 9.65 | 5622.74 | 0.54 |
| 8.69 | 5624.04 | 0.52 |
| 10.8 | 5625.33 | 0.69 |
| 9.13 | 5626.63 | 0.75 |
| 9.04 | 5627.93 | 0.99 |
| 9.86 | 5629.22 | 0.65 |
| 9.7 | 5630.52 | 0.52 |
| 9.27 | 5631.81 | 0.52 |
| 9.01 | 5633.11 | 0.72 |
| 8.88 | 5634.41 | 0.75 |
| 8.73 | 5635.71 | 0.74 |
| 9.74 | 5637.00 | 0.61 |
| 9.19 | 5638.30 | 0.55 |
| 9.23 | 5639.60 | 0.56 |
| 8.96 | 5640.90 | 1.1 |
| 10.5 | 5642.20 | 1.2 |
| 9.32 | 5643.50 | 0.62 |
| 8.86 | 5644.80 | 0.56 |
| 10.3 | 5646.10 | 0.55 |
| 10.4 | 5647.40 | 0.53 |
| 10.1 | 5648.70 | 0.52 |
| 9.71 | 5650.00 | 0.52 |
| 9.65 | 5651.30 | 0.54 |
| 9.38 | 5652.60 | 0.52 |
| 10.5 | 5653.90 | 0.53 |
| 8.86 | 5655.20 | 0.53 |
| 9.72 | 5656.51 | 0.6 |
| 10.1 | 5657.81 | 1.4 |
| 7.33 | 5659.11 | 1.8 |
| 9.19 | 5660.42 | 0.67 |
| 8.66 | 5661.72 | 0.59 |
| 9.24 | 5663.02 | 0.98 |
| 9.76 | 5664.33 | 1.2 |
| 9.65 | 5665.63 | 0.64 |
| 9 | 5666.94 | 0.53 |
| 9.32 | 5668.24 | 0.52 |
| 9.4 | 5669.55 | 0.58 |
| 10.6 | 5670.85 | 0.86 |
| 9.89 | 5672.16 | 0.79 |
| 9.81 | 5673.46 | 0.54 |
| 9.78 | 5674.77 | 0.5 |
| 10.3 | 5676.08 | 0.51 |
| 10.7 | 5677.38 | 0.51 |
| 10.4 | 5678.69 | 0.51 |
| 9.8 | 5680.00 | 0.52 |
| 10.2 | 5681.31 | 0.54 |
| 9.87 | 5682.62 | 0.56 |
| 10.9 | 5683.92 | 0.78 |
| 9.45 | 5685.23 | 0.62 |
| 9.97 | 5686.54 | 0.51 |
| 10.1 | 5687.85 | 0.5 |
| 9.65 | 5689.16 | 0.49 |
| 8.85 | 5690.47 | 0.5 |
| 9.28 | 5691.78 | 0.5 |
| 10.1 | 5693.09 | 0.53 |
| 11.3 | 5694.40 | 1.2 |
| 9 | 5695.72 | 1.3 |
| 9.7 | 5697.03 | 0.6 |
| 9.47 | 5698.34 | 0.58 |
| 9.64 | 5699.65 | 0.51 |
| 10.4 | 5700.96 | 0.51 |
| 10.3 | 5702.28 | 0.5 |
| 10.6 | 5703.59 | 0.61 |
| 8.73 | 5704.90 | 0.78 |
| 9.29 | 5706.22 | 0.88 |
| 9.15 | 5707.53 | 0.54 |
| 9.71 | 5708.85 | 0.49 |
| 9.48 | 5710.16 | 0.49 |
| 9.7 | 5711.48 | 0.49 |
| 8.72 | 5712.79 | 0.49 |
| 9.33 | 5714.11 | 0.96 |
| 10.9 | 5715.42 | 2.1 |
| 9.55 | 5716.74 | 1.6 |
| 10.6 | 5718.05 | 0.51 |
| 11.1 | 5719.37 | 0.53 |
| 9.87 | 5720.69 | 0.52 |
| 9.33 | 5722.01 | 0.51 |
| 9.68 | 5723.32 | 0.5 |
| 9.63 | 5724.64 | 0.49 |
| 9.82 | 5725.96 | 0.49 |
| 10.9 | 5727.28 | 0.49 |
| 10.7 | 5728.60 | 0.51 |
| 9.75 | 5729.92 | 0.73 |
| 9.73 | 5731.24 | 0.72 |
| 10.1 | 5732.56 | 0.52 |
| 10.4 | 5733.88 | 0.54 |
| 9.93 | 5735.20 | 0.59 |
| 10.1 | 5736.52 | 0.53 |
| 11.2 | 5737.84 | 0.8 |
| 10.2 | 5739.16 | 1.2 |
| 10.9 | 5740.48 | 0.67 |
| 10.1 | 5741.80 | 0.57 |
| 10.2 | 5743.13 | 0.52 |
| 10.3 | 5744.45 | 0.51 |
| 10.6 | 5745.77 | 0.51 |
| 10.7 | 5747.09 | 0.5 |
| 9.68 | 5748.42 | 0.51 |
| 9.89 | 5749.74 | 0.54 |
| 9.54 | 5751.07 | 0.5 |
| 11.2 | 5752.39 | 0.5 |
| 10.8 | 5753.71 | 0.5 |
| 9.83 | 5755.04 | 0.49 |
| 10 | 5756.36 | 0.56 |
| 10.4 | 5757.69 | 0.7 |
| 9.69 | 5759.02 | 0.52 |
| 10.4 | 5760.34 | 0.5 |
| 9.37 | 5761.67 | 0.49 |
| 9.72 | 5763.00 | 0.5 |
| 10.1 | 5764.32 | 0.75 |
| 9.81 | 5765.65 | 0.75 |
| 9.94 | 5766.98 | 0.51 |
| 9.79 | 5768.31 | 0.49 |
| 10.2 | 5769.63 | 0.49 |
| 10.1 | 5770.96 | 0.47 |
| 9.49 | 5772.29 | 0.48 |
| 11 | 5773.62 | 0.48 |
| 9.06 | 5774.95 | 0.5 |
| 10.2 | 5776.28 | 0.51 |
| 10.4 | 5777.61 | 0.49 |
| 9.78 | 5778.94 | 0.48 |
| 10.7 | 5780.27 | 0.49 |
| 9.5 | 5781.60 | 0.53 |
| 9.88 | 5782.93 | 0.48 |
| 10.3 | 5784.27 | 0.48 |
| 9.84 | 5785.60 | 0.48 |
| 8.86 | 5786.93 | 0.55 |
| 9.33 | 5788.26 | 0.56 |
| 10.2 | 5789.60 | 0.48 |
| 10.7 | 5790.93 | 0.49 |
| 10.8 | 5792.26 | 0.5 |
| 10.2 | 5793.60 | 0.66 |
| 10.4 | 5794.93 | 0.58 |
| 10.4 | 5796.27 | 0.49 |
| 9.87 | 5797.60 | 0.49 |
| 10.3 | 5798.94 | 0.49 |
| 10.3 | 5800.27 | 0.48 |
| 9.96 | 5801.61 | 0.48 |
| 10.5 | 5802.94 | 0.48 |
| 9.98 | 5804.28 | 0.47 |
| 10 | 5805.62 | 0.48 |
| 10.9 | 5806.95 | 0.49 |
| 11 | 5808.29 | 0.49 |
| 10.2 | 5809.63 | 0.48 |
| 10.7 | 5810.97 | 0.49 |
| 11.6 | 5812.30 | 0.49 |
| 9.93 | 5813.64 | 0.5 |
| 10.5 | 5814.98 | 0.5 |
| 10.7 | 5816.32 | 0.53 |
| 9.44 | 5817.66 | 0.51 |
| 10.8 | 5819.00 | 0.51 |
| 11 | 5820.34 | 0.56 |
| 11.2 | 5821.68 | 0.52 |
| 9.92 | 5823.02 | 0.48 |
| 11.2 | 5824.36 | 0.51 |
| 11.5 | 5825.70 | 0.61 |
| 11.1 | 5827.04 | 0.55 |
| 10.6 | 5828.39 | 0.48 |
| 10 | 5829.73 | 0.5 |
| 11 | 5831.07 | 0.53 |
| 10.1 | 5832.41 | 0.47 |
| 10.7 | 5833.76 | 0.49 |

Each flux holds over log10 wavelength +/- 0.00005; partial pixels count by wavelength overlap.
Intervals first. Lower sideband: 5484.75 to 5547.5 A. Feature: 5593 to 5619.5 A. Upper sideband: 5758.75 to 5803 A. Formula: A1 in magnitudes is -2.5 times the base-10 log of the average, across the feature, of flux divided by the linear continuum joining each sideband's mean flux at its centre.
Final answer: 0.02 mag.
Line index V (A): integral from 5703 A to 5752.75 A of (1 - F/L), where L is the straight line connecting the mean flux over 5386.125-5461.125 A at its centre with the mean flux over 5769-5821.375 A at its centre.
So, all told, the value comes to 0.59 A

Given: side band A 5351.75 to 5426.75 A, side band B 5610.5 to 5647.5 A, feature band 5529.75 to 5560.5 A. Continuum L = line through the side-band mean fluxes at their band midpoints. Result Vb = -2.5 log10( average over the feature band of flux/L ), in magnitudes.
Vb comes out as -0.07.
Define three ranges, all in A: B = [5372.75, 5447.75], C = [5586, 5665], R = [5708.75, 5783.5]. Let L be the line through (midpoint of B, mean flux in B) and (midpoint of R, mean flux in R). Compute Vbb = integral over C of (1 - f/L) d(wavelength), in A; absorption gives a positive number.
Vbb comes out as 3.8 A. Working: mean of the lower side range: 9.76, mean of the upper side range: 10.1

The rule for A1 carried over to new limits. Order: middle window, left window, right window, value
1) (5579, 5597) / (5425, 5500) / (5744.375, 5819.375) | 0.062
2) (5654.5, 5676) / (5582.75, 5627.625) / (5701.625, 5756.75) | 0.039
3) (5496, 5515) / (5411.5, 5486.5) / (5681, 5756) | 0.064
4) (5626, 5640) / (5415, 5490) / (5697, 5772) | 0.077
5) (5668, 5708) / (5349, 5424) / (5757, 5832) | 0.027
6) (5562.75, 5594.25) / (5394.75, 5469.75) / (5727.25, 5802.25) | 0.050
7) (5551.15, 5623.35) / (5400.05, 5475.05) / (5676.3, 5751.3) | 0.030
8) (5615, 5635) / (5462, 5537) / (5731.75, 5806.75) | 0.060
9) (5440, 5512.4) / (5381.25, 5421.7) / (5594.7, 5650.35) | 0.016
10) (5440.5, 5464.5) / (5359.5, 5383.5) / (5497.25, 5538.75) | 0.001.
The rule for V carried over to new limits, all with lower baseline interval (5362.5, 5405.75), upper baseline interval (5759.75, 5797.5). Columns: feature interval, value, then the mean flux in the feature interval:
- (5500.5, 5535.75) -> 1.57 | 9.36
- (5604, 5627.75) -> 0.80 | 9.54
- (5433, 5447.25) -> -0.25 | 9.9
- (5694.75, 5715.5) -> 0.69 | 9.62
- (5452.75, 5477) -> 0.88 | 9.4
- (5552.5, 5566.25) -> 0.06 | 9.79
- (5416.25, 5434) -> -0.45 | 9.97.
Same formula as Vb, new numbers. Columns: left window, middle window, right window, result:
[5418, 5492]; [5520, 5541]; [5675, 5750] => 0.03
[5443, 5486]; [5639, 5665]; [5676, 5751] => 0.05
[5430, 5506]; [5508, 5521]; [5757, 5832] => 0.03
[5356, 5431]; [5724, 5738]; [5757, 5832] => 0.00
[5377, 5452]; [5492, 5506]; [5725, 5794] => 0.06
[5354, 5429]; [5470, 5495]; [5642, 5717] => 0.02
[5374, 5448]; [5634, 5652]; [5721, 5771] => 0.05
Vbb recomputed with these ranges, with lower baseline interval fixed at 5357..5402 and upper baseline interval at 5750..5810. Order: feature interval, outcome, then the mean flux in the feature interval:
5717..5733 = -0.04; 10.1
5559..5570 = 0.40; 9.57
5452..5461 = 0.36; 9.45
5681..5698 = 0.29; 9.86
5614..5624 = 0.79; 9.19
